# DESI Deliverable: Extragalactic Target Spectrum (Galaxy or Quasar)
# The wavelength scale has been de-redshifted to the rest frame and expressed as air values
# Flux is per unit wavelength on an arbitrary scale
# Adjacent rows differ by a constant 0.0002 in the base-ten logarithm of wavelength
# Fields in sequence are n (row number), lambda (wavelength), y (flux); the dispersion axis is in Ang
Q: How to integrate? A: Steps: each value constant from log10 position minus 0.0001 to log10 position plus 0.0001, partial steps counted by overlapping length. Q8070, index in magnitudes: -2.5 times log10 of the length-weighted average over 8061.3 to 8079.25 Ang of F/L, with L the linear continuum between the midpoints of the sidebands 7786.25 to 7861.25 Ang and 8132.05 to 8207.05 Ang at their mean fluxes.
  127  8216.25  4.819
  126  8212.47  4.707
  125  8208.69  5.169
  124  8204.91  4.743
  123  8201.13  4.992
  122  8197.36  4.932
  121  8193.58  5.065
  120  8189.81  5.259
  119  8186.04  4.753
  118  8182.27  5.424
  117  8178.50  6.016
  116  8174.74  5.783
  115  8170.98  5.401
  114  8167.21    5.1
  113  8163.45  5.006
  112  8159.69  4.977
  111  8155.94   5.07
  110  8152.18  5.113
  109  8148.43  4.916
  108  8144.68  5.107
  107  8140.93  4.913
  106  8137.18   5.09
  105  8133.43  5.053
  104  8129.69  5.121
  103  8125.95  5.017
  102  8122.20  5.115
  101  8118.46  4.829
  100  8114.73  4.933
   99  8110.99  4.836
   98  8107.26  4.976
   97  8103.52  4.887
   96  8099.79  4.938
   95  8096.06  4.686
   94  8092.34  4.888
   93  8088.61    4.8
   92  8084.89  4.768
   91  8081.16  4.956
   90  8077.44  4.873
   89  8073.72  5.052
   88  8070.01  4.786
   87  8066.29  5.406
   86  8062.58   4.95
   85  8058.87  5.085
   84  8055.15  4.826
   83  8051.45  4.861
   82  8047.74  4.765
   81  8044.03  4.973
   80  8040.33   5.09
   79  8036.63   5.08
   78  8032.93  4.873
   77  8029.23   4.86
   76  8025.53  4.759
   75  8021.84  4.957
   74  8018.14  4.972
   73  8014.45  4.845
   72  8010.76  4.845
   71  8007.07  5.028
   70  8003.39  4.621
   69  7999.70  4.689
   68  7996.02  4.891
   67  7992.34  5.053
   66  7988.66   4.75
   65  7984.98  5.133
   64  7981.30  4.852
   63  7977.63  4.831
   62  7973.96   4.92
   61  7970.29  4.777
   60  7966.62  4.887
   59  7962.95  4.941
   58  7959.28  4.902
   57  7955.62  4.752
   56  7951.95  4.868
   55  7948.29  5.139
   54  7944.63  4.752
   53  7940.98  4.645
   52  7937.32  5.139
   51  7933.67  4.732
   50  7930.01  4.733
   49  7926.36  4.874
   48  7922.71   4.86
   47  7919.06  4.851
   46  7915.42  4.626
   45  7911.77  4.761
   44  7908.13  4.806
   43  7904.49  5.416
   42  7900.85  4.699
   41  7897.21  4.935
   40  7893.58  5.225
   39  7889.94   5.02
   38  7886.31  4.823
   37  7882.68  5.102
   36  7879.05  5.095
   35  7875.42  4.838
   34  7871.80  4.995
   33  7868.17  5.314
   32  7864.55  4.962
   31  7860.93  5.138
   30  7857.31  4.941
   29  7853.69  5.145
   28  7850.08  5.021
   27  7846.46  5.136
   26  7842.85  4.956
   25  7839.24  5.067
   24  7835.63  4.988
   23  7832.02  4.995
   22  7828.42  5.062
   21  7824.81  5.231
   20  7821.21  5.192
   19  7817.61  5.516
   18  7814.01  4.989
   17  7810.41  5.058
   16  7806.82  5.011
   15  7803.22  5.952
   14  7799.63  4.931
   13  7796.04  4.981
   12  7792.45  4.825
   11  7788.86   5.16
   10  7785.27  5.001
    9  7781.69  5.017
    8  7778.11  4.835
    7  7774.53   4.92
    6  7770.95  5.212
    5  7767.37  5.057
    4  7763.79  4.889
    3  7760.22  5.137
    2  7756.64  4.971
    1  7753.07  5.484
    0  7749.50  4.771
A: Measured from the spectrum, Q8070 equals 0.02 mag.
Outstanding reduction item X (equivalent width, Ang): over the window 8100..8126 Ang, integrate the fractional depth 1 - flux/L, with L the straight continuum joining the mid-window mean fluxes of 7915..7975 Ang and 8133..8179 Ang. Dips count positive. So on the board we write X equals 0.9 Ang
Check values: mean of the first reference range 4.85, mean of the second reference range 5.18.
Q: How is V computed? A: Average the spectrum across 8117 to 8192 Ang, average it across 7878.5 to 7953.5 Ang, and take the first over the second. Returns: 1.05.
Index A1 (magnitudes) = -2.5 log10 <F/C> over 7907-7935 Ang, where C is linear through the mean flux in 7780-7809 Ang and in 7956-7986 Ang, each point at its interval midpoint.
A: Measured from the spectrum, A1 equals 0.04 mag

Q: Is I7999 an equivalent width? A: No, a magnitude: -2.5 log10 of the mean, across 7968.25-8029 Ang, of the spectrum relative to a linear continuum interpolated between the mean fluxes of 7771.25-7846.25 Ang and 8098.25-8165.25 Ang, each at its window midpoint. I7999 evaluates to 0.036 mag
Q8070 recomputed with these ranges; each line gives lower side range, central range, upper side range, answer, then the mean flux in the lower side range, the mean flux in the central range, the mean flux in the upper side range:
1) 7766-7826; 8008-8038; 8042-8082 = 0.02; 5.11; 4.9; 4.96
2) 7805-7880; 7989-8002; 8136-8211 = 0.06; 5.08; 4.85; 5.14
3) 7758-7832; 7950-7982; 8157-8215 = 0.06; 5.1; 4.86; 5.15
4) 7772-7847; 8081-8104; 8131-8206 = 0.06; 5.09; 4.84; 5.14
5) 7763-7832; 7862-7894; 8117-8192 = 0.02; 5.1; 5.04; 5.15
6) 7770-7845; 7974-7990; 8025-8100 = 0.02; 5.09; 4.9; 4.92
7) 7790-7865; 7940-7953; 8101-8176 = 0.05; 5.1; 4.87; 5.06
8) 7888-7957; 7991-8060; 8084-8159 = 0.01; 4.89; 4.9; 4.96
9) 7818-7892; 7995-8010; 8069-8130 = 0.04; 5.06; 4.81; 4.91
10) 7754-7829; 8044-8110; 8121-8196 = 0.05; 5.1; 4.91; 5.16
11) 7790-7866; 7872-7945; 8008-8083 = 0.03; 5.1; 4.9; 4.94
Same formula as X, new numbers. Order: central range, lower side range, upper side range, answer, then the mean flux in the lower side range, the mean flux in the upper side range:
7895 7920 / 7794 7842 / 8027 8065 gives 0.9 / 5.15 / 4.94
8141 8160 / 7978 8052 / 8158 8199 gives 0.6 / 4.89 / 5.25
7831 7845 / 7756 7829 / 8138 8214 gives 0.3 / 5.09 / 5.12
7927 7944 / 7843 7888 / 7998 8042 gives 0.5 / 5.04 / 4.88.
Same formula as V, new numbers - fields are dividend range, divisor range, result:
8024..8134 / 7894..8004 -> 1.01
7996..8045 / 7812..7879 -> 0.96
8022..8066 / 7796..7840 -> 0.96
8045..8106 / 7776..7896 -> 0.97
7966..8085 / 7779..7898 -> 0.97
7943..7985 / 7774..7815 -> 0.97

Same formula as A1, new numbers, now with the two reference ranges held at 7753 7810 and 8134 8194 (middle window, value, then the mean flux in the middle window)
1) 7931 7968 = 0.055 mag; 4.87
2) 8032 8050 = 0.041 mag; 4.96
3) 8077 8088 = 0.067 mag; 4.86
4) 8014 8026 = 0.052 mag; 4.9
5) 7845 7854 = 0.000 mag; 5.09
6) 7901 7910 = 0.016 mag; 5.03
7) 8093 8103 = 0.072 mag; 4.83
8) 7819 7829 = -0.021 mag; 5.19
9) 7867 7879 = 0.013 mag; 5.04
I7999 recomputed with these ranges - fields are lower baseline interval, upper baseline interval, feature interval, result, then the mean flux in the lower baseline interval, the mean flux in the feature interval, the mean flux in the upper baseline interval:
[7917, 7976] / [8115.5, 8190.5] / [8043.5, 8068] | 0.01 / 4.86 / 4.98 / 5.15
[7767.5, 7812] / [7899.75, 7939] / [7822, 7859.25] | -0.01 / 5.08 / 5.06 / 4.87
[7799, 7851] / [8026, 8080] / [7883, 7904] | 0.02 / 5.15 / 4.98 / 4.96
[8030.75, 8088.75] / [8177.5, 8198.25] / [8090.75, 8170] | 0.02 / 4.95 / 4.98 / 5.22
